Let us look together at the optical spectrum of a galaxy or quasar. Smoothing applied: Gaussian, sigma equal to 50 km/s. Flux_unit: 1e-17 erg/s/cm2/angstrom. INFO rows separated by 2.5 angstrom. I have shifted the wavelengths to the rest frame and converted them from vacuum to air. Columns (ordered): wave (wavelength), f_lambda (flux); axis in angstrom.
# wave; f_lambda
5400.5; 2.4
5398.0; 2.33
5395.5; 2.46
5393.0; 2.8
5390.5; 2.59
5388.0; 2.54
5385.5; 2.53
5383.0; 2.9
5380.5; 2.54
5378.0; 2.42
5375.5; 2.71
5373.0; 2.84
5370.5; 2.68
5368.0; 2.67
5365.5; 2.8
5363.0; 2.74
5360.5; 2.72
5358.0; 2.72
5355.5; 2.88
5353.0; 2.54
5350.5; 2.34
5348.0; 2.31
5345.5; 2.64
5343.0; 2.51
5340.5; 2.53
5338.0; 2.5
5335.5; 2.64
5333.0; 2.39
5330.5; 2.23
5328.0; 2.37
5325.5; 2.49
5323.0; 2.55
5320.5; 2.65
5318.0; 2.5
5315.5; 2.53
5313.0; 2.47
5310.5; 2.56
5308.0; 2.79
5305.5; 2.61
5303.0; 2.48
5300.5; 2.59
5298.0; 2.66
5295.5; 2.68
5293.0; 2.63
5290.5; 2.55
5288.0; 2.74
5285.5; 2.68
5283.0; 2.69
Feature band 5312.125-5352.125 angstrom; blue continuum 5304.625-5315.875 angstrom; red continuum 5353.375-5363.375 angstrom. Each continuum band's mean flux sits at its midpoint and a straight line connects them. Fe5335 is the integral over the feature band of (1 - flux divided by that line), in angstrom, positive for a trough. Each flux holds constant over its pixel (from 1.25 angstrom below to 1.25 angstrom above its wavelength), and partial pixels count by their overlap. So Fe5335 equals 2.8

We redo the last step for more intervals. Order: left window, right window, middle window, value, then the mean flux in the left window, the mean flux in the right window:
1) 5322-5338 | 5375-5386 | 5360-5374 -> -0.91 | 2.45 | 2.62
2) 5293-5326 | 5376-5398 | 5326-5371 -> 0.38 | 2.59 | 2.59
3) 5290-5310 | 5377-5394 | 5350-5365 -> -0.34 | 2.62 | 2.62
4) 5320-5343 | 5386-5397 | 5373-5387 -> -0.39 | 2.48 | 2.59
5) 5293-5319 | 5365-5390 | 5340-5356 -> 0.67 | 2.59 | 2.66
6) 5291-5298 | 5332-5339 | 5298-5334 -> 0.79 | 2.64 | 2.51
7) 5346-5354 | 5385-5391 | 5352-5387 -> -2.93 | 2.42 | 2.55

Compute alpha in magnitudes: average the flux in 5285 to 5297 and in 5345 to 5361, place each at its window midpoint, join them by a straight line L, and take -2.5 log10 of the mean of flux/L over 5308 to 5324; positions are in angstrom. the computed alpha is 0.03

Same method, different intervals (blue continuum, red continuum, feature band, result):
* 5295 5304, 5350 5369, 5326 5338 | 0.10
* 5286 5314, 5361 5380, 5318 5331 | 0.07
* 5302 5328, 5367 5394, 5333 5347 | 0.02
